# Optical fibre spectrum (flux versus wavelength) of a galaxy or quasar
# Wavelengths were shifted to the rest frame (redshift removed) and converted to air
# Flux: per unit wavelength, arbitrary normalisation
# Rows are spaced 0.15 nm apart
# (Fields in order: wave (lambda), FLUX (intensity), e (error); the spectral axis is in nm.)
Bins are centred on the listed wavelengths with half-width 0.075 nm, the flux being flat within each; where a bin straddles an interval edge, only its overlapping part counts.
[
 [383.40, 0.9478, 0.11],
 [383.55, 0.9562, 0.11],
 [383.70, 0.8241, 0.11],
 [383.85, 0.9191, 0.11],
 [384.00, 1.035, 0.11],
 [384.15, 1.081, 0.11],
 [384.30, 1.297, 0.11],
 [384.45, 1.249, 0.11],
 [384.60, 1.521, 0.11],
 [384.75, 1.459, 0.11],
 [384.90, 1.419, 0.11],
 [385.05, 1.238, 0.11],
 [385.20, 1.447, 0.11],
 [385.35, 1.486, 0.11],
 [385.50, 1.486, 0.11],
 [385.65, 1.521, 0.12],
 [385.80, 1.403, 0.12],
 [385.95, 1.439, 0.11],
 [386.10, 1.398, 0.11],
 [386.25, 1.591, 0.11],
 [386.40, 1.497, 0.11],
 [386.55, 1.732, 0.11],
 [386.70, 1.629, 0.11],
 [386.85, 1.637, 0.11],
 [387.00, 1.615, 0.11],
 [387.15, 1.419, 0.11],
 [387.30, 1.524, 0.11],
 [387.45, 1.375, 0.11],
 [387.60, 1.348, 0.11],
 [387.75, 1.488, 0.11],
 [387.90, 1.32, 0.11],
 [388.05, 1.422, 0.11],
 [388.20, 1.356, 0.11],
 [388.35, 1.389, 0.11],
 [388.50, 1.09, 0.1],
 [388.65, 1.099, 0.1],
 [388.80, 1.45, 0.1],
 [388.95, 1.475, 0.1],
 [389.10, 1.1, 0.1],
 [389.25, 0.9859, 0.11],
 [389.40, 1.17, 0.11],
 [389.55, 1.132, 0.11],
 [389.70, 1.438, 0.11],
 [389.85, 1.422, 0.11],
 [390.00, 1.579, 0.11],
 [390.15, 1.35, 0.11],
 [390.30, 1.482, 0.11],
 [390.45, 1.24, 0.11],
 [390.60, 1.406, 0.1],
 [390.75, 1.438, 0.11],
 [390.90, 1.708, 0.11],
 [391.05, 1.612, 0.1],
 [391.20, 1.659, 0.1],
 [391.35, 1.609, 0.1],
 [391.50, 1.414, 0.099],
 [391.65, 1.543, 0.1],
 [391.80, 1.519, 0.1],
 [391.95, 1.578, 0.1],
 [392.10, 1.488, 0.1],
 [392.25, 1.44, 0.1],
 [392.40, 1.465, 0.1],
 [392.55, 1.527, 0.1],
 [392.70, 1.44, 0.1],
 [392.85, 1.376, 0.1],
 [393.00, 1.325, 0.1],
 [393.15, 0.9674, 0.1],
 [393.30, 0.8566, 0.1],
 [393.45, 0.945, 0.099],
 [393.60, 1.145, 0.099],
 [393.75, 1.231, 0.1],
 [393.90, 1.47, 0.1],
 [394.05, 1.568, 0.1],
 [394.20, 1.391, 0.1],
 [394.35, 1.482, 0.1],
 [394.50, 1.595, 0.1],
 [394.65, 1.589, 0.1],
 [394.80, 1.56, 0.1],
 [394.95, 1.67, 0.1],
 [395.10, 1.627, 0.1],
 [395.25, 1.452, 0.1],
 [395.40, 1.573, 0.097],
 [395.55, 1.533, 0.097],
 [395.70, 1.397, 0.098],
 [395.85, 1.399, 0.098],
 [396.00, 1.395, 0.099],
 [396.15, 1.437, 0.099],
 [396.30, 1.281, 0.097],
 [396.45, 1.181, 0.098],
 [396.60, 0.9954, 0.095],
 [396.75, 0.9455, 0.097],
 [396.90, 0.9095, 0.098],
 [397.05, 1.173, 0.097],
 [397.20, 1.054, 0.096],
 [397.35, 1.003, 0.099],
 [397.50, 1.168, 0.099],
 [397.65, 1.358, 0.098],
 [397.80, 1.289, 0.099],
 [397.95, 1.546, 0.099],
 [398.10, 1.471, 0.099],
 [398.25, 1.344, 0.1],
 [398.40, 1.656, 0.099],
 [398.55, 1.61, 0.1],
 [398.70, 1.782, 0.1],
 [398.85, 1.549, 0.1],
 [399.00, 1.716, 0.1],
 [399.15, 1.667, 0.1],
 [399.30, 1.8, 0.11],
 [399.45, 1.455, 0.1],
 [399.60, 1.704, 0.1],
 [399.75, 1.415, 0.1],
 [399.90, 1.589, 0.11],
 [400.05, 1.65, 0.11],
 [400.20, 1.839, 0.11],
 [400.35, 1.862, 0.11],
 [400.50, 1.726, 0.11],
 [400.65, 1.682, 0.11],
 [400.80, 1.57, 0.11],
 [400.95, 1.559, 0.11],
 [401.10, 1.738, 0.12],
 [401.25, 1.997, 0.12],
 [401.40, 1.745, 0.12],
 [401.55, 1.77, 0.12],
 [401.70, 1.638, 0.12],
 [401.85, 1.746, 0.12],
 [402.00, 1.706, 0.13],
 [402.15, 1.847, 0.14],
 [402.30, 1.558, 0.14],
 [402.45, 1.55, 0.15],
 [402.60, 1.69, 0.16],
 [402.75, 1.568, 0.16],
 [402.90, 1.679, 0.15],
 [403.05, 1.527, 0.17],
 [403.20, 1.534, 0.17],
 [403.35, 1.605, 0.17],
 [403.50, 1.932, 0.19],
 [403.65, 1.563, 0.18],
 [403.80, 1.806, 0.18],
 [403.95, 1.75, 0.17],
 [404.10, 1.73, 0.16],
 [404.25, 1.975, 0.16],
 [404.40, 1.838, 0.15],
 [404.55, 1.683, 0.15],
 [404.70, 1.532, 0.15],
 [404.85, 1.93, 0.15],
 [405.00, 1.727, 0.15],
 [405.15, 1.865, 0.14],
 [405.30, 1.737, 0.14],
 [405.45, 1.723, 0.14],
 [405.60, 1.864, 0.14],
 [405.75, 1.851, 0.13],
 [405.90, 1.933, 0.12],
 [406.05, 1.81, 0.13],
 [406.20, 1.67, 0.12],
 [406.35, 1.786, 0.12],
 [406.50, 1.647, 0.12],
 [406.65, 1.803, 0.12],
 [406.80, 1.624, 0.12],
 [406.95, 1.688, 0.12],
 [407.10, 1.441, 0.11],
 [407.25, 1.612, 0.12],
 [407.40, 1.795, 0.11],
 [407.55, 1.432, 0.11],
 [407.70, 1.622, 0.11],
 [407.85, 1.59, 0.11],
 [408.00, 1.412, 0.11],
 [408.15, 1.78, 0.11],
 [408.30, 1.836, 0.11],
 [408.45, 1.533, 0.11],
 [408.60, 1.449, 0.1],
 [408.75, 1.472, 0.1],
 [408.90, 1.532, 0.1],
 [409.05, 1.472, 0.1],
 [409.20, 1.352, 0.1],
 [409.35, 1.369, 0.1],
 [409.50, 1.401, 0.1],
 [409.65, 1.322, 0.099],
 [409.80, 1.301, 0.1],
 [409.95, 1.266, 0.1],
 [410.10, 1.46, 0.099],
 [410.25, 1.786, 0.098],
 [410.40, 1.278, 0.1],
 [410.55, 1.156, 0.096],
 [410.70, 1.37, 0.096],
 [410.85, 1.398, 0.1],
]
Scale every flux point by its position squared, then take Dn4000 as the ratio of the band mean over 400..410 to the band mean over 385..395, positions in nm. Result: 1.3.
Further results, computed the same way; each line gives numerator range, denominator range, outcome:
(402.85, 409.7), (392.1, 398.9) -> 1.29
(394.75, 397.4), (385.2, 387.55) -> 0.91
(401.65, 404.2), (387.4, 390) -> 1.38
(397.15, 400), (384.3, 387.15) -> 1.07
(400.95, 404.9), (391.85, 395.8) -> 1.27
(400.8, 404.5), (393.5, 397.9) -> 1.32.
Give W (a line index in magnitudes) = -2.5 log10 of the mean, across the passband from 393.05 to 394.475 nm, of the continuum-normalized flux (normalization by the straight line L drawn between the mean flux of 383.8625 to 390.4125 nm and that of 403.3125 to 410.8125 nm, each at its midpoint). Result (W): 0.18 mag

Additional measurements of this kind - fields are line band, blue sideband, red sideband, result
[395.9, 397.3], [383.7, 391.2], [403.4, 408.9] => 0.31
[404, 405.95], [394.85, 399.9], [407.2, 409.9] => -0.21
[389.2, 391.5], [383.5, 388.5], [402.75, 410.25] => 0.01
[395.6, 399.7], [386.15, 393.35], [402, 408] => 0.13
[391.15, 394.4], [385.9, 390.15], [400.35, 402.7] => 0.09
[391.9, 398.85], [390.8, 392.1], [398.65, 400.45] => 0.19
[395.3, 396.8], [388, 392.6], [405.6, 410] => 0.11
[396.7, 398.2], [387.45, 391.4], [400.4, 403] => 0.30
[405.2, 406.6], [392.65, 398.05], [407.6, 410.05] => -0.23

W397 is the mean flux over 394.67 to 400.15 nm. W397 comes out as 1.43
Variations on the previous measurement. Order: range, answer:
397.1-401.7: 1.58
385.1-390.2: 1.41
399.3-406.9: 1.72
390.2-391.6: 1.51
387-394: 1.37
